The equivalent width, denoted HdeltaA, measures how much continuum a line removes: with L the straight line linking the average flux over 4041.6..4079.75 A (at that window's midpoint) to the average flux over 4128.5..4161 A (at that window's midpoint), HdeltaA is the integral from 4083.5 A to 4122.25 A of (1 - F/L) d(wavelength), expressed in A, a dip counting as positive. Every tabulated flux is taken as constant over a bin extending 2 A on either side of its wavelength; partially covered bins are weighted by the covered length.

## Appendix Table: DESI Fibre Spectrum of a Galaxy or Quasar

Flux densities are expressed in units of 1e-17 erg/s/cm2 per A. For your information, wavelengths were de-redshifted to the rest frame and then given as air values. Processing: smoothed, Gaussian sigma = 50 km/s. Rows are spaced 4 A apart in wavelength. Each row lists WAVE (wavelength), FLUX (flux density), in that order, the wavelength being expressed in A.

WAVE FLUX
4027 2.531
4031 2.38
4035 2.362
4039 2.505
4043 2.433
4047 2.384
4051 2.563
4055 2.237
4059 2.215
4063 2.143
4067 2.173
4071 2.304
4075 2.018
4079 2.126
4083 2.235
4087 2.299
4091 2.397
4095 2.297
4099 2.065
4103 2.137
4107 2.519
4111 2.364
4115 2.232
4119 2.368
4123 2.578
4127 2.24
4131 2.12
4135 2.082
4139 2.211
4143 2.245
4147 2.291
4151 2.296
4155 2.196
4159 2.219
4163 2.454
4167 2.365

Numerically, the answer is -1.2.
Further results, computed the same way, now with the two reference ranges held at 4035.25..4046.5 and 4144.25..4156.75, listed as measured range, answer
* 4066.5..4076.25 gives 0.9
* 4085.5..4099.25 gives 0.4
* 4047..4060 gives 0.4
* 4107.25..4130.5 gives -0.4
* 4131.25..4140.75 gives 0.6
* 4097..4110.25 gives 0.5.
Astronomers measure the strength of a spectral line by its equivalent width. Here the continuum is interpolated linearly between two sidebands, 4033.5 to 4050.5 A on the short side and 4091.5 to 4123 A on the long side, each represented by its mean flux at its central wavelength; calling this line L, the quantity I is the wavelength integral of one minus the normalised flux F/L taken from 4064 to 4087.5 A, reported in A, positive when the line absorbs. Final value 1.8 A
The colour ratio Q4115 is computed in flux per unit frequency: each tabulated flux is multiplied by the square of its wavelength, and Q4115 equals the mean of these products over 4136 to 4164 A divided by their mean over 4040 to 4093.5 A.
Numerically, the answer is 1.0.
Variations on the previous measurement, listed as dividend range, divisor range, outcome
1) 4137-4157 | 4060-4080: 1.08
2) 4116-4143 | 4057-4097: 1.05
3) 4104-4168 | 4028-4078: 1.03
